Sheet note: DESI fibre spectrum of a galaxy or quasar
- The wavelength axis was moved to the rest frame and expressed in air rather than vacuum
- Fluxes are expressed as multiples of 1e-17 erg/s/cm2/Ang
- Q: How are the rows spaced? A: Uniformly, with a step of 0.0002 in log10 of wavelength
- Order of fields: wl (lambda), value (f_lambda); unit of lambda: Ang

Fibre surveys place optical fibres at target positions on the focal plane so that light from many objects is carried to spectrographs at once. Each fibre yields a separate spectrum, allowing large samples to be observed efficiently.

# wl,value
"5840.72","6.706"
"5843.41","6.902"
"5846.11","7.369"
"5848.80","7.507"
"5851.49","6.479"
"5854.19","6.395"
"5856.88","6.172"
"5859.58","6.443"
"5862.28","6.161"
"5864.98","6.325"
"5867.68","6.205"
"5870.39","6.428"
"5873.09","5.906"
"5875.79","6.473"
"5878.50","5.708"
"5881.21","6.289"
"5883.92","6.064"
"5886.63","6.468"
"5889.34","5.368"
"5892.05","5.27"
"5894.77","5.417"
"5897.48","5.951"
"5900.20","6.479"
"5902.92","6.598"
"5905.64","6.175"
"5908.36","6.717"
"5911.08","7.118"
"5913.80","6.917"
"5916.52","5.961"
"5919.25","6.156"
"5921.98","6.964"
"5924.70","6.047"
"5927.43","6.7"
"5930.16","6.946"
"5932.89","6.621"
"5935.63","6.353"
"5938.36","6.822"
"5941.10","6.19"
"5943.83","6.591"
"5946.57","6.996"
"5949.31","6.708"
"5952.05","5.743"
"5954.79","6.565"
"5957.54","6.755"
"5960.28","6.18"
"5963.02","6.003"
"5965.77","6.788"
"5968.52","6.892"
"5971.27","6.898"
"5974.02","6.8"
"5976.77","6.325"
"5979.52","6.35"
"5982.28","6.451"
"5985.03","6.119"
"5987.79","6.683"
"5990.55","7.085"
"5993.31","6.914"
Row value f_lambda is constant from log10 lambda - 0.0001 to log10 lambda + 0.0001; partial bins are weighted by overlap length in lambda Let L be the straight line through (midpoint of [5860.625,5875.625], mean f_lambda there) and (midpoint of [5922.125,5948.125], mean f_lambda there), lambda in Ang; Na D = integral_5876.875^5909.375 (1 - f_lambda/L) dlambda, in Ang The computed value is 1.7 Ang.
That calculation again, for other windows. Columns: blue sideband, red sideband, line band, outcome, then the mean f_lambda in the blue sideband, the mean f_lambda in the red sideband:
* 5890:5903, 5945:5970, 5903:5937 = -2.5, 5.85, 6.52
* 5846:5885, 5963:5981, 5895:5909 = 0.4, 6.37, 6.62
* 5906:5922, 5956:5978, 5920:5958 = 0.1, 6.58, 6.58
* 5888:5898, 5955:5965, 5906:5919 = -2.0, 5.47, 6.37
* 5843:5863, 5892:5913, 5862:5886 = 1.2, 6.68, 6.29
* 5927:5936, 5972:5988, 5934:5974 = 0.2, 6.68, 6.46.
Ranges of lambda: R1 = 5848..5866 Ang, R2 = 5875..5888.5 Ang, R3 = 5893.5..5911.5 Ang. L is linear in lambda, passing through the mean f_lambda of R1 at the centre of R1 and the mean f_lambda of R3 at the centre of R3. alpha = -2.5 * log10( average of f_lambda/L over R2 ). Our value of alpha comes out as 0.04 mag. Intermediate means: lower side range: 6.47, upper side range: 6.32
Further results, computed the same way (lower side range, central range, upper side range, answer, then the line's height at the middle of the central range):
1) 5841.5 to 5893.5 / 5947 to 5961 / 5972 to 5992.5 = 0.01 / 6.5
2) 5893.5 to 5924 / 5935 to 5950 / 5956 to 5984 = -0.02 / 6.48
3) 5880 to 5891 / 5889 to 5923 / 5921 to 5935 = 0.01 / 6.32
